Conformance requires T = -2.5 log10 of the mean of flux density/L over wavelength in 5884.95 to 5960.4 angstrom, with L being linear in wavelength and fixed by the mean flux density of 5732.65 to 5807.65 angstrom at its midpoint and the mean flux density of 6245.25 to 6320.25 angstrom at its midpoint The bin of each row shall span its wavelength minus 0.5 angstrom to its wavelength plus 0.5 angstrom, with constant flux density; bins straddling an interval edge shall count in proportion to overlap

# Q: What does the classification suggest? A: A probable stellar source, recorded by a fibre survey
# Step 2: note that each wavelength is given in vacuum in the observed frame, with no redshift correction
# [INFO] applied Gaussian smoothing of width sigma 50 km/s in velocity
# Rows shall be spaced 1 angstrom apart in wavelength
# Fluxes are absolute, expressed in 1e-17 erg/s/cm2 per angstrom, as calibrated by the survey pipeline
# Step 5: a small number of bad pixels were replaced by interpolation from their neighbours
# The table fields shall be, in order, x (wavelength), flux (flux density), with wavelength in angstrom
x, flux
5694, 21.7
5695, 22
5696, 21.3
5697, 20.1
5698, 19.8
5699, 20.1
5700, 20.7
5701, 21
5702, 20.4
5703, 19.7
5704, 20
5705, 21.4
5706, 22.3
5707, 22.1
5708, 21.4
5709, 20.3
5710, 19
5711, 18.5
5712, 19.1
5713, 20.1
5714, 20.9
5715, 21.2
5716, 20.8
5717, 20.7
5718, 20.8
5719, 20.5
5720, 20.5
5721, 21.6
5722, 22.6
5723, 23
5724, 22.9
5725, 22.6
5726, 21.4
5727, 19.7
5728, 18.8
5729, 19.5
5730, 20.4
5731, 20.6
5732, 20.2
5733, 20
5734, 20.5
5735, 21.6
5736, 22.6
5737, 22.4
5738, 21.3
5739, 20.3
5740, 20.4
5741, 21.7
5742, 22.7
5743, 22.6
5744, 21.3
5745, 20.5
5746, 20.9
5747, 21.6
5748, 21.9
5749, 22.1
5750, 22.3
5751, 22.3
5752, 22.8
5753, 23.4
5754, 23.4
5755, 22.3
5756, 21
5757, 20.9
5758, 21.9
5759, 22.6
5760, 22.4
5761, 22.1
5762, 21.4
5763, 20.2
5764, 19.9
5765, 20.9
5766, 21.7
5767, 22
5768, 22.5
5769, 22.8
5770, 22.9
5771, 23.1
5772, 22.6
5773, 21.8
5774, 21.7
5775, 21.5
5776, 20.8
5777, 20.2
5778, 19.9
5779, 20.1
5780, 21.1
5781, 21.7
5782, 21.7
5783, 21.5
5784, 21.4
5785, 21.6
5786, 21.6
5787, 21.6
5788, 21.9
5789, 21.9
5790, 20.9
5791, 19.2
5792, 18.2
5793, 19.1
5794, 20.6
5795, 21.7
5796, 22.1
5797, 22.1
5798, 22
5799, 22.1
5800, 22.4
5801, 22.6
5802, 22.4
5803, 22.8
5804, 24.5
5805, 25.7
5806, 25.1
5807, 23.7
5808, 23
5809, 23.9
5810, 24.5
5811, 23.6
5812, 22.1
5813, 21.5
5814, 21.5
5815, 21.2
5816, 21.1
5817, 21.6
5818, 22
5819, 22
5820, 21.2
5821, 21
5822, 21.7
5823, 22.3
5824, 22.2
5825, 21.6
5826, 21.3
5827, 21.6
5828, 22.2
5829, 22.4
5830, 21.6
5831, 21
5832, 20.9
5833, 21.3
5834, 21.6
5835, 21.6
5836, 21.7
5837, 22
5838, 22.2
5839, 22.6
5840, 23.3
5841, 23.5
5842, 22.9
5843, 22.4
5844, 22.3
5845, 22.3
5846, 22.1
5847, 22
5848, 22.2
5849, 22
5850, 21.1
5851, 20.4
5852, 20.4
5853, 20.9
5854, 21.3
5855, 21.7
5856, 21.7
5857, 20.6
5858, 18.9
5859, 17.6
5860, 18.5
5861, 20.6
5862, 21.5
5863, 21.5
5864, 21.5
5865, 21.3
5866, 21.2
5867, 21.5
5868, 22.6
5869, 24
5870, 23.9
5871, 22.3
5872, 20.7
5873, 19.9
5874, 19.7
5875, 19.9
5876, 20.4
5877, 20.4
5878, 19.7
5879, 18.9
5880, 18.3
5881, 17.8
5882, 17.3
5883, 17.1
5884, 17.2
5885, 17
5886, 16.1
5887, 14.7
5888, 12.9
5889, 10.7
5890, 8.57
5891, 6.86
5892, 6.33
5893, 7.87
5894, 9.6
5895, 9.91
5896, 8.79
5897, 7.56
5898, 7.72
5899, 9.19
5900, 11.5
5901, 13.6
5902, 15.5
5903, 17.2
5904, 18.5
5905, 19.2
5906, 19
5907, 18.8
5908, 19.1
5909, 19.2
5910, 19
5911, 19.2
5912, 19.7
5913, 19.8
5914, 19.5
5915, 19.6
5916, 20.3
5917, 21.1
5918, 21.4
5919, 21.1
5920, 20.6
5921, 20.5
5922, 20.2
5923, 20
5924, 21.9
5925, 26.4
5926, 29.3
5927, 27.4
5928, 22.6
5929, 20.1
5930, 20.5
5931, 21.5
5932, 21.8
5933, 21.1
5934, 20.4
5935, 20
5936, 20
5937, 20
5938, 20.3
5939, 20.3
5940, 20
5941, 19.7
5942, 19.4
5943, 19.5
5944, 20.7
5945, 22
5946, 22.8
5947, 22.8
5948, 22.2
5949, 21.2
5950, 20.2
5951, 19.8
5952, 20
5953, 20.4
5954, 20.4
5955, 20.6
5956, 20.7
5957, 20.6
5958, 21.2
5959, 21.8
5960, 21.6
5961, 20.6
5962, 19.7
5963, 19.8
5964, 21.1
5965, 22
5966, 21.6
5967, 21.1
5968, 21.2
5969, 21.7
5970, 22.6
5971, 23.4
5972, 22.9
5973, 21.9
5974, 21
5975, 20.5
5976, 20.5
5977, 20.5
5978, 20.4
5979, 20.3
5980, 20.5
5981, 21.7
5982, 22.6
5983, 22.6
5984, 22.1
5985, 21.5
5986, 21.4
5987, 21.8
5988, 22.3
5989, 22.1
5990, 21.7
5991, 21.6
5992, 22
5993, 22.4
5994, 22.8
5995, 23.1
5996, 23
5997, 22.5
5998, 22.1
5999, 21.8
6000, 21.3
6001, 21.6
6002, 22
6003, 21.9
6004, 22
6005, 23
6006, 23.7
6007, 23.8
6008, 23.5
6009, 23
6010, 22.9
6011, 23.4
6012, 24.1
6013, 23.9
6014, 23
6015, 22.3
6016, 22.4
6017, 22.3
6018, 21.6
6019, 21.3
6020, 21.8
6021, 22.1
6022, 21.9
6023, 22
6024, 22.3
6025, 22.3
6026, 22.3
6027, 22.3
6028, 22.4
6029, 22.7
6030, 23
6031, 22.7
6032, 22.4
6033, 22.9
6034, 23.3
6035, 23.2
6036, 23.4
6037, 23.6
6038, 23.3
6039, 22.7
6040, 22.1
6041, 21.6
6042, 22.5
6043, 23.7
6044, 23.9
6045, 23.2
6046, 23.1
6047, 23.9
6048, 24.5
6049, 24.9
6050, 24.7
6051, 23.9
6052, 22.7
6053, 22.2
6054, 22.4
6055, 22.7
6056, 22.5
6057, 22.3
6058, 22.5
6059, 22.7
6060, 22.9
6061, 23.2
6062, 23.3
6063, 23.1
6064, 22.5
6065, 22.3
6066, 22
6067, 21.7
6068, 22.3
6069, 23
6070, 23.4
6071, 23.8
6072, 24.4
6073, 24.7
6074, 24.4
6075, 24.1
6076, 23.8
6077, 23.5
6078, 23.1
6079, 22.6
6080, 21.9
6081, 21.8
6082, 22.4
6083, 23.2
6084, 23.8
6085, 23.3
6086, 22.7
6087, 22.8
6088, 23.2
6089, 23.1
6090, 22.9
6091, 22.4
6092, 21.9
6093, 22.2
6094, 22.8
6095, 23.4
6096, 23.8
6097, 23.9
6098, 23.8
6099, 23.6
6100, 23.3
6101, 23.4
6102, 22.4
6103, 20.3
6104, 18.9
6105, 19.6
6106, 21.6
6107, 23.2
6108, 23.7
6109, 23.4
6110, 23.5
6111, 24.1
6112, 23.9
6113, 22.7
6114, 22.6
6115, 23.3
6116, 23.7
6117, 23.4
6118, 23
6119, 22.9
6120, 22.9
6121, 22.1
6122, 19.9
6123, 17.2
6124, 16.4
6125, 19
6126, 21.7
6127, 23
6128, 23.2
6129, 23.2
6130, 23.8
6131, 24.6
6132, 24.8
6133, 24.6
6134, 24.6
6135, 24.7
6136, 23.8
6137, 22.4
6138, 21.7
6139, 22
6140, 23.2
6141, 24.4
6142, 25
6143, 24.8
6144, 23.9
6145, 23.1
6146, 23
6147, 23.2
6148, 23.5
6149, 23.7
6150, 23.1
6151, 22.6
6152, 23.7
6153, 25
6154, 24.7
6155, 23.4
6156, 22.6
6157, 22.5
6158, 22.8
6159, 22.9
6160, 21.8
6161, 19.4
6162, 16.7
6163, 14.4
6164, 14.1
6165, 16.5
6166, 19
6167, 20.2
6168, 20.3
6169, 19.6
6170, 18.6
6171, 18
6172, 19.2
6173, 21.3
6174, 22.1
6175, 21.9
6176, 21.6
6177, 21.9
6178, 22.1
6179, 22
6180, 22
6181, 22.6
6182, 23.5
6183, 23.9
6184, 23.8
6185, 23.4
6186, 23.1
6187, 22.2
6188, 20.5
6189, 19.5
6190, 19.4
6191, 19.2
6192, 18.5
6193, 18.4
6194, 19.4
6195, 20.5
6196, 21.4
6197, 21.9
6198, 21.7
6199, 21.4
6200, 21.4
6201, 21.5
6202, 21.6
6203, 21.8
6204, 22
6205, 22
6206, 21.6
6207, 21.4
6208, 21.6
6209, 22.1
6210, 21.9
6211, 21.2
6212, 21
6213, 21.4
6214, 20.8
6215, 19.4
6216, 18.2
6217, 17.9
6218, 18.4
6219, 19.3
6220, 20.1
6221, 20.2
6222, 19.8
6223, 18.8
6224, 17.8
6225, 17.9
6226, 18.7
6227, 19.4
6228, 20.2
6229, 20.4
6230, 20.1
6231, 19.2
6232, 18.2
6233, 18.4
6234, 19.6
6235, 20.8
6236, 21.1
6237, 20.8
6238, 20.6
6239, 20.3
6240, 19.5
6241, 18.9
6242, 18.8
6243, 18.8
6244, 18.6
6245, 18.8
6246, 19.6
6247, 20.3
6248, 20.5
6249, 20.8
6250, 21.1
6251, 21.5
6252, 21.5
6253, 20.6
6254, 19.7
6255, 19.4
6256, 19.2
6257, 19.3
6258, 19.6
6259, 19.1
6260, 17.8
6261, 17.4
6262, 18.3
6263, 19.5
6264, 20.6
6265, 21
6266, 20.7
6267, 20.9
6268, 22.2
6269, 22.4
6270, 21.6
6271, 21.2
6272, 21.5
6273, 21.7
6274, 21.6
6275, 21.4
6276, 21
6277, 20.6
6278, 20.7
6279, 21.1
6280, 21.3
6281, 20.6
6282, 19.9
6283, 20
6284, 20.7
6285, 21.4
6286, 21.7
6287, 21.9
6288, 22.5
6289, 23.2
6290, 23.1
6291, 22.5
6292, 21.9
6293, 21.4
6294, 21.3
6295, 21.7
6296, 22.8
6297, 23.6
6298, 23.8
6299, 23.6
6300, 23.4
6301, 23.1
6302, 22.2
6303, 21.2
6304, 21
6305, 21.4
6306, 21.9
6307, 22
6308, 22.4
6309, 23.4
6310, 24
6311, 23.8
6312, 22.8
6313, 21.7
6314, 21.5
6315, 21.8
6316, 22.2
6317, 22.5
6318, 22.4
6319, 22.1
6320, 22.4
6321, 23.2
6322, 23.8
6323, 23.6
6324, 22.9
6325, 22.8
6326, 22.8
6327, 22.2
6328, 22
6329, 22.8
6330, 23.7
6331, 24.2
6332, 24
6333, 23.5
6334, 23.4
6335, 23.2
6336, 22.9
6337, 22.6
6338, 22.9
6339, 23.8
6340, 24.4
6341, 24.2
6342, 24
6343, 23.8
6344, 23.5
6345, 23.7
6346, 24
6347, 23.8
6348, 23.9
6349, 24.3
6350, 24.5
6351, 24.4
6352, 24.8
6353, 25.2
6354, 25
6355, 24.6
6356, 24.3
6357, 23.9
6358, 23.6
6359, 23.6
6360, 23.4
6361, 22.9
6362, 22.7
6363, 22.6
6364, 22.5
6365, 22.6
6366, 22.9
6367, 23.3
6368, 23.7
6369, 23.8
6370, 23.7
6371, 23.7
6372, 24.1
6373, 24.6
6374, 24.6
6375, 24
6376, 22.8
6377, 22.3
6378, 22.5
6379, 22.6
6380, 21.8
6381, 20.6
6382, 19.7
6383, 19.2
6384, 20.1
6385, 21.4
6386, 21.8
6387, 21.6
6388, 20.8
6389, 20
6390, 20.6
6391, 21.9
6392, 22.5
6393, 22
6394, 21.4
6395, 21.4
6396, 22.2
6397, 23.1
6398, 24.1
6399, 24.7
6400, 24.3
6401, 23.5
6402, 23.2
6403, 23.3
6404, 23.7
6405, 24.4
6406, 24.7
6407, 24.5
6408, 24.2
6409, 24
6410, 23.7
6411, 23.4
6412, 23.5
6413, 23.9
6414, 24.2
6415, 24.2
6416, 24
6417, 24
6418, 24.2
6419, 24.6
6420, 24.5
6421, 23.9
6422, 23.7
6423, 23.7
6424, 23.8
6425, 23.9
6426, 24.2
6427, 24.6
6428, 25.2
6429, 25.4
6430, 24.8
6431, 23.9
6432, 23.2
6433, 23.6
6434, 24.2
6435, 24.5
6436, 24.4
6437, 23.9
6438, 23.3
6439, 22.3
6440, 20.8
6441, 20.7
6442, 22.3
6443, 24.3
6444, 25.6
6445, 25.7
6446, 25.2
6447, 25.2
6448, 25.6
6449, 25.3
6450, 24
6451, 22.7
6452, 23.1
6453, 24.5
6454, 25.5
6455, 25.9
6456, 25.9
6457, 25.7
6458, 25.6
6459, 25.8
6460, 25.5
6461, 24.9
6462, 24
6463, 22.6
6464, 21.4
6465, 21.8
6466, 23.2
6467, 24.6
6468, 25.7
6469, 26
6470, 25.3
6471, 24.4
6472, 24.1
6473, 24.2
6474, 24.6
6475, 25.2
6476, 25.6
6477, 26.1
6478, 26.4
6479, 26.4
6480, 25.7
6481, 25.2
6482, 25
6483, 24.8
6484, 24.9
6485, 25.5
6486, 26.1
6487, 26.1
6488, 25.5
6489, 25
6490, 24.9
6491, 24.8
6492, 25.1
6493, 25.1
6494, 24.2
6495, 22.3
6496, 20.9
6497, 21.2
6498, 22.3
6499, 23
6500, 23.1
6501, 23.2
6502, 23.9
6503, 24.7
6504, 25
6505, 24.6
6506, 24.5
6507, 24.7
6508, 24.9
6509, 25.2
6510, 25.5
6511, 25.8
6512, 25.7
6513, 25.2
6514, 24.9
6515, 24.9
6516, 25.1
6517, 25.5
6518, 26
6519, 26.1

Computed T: 0.18 mag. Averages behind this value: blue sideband 21.8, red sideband 21.4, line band 18.4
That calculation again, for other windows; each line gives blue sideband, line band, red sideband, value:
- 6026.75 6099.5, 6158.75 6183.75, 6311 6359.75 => 0.148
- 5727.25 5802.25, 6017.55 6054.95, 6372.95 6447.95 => -0.030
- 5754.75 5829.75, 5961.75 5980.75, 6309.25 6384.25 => 0.052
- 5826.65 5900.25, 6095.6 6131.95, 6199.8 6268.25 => -0.144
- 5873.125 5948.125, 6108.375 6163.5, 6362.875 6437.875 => -0.111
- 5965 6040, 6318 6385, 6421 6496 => 0.033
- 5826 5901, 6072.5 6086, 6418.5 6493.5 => -0.120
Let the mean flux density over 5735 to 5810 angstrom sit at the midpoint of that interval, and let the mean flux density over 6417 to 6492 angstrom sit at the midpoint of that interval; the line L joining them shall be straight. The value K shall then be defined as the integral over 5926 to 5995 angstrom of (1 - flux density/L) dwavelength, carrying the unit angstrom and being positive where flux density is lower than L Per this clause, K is 3.85 angstrom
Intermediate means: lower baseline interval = 21.9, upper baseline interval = 24.5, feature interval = 21.3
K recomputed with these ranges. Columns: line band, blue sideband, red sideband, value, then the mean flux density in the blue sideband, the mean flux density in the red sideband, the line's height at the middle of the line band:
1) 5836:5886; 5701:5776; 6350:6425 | 2.0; 21.3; 23.2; 21.7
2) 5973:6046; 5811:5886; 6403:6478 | -1.3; 21.1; 24.3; 21.9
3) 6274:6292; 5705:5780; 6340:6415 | 1.2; 21.3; 23.2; 22.9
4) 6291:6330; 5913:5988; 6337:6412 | 0.6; 21.2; 23.2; 22.9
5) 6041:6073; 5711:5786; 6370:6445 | -1.2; 21.4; 23.2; 22.2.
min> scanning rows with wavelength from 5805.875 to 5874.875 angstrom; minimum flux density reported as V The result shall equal 17.6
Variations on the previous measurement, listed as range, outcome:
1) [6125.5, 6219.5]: 14.1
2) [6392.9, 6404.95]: 21.4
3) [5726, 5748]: 18.8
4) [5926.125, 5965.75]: 19.4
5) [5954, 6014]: 19.7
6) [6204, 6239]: 17.8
